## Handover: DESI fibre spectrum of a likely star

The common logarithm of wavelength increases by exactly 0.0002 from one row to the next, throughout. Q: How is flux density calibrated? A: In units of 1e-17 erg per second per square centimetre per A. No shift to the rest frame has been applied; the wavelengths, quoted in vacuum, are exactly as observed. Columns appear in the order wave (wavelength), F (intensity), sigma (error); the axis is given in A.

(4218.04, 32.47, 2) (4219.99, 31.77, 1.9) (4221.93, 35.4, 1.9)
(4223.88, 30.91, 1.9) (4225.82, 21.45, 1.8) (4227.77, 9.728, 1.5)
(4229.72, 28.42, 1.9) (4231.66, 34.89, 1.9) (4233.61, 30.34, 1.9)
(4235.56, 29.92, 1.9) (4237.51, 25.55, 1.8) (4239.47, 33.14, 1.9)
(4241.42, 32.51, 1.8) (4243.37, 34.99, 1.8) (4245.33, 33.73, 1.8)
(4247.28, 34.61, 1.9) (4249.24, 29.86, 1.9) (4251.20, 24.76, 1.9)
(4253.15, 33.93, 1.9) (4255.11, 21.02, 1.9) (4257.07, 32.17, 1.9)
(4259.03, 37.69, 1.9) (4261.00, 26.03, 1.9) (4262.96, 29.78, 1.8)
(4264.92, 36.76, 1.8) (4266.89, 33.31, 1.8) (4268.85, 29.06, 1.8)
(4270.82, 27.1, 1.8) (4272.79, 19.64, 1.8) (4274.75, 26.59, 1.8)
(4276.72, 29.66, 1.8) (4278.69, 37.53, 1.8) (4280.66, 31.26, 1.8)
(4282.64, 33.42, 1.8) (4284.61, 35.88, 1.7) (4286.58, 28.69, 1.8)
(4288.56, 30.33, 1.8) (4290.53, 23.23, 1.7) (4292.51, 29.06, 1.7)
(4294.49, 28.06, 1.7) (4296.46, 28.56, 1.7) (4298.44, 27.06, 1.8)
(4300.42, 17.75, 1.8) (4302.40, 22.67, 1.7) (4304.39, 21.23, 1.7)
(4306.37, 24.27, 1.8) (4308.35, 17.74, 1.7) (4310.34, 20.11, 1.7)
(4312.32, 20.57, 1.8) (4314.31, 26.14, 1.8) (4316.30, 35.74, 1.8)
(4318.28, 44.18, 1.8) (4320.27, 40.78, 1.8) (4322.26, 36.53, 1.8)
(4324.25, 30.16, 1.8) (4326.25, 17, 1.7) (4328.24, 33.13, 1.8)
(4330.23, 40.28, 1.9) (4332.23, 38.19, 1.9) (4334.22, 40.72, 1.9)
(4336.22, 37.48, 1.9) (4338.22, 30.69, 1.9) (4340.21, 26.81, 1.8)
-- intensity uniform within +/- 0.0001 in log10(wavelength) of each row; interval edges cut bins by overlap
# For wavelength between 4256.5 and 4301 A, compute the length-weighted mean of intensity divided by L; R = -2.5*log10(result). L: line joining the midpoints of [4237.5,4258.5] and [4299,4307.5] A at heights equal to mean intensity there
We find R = -0.15 mag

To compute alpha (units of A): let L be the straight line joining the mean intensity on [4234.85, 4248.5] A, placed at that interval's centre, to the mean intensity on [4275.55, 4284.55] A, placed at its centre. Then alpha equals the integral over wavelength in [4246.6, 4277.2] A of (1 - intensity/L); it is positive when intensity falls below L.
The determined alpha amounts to 2.97 A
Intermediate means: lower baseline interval 32.1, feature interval 29.4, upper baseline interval 33.1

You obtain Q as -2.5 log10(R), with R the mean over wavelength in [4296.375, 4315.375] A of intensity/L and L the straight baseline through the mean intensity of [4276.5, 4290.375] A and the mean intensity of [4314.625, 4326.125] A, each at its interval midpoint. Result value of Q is 0.45 mag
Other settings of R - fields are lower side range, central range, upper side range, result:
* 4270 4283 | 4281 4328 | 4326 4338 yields 0.15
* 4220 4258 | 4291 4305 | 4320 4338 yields 0.29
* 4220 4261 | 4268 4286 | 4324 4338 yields 0.05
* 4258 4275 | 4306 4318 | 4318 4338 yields 0.32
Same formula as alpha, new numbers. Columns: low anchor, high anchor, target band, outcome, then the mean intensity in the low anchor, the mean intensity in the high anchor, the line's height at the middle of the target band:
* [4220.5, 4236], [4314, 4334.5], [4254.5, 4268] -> -0.46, 27.7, 34.9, 30.2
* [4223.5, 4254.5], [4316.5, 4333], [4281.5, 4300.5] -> 2.30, 29.2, 35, 32.7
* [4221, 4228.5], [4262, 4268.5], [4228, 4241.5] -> -1.31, 24.8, 32.9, 26.8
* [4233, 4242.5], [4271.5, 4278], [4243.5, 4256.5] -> -0.51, 30.3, 26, 28.9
